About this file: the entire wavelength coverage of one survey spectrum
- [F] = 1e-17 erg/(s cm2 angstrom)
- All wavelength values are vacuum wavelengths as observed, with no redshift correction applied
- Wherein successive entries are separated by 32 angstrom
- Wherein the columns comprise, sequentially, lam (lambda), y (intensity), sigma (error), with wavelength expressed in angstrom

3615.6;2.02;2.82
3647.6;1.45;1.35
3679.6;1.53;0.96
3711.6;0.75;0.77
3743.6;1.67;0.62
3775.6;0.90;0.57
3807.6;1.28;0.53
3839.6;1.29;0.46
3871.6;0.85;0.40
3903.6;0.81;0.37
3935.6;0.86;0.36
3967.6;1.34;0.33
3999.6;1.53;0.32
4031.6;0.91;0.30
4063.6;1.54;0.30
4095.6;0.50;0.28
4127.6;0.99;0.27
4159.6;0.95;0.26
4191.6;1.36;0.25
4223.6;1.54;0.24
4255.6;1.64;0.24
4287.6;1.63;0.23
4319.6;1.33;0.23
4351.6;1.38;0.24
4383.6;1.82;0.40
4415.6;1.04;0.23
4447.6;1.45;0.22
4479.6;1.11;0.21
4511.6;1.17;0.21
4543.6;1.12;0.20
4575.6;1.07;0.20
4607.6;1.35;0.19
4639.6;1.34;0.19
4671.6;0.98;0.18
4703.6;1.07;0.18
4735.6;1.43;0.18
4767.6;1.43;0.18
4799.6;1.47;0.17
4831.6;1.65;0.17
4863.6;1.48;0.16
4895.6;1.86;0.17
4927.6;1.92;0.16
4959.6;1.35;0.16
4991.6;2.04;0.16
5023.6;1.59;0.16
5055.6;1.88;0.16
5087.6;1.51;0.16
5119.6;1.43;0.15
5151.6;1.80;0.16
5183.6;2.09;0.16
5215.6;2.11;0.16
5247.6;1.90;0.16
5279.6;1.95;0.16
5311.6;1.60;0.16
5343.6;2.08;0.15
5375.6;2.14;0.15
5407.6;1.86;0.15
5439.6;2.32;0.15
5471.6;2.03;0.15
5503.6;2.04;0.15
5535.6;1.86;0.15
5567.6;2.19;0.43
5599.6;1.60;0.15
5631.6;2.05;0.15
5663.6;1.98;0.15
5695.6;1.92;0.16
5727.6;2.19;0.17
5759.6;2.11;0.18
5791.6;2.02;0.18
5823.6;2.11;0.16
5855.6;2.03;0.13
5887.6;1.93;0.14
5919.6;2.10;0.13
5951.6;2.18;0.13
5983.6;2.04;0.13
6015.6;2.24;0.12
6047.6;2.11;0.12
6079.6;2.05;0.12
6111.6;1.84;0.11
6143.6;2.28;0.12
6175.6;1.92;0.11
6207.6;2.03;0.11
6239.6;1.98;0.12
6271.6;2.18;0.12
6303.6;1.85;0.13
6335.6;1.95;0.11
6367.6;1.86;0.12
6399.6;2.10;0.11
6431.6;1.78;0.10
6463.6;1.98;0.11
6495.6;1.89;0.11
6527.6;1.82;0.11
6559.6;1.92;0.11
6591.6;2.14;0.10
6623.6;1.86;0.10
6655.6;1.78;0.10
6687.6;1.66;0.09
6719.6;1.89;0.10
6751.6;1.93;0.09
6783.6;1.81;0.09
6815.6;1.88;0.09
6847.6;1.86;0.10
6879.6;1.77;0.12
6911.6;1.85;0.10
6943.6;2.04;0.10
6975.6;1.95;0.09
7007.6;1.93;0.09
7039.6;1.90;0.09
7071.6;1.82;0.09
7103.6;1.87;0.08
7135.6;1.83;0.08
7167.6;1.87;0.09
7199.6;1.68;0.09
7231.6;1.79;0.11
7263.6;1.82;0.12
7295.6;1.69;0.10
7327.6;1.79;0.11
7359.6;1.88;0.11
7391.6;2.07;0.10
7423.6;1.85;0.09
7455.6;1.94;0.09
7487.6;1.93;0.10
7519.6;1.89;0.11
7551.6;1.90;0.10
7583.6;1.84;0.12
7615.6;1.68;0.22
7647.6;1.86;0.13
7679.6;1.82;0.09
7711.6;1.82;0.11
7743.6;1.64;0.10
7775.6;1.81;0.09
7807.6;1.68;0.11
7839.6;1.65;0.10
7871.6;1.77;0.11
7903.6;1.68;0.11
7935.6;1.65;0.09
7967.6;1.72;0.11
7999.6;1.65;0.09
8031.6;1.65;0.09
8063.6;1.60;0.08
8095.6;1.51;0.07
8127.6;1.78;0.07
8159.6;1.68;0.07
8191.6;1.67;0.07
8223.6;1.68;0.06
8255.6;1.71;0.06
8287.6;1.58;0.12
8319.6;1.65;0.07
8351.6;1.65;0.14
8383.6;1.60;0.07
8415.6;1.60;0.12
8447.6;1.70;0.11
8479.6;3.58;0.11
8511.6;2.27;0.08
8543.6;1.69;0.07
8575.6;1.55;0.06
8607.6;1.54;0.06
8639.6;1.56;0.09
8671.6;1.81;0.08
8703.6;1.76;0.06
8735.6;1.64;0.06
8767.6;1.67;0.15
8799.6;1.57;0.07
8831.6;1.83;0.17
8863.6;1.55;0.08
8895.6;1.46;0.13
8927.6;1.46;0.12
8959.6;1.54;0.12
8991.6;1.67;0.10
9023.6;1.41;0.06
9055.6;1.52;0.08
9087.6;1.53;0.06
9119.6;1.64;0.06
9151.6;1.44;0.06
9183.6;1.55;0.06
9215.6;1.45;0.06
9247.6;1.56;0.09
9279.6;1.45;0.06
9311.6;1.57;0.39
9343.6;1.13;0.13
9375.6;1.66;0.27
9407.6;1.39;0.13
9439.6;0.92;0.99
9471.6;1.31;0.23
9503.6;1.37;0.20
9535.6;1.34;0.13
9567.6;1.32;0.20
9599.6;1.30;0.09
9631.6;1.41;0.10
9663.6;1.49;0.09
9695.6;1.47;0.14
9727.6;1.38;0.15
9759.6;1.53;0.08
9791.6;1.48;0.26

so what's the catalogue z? 0.29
